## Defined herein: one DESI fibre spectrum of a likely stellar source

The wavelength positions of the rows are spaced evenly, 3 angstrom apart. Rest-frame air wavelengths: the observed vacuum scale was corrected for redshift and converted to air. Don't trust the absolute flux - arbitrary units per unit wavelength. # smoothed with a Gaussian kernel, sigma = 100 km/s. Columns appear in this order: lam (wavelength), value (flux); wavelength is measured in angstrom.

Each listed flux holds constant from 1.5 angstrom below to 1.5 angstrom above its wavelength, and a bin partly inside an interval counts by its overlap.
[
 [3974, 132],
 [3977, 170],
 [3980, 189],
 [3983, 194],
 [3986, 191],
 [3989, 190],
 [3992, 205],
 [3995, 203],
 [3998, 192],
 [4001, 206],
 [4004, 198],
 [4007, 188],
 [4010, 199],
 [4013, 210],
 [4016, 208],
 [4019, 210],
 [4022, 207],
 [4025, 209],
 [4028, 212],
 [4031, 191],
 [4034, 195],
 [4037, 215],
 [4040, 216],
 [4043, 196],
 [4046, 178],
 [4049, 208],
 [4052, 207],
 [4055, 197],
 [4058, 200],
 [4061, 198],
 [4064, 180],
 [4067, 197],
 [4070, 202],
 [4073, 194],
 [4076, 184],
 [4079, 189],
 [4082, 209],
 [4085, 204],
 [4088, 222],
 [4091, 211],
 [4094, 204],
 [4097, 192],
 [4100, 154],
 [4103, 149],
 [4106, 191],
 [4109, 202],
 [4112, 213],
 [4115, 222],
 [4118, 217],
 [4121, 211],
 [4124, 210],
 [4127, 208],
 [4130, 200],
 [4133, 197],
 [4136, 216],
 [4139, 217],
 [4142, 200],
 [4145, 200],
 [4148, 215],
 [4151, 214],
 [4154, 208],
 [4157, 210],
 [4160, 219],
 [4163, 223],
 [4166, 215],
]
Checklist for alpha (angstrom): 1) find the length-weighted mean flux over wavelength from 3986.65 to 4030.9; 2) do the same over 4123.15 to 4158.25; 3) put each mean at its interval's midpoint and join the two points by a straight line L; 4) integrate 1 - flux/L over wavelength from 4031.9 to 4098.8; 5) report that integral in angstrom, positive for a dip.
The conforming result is 1.6 angstrom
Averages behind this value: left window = 202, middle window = 200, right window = 208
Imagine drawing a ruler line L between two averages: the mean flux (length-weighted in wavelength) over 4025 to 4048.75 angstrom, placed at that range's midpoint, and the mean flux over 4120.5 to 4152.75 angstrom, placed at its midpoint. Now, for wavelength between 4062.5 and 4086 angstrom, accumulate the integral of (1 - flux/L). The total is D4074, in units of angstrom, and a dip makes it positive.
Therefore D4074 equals 1.1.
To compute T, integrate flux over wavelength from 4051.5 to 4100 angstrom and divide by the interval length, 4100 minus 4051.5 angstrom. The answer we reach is 198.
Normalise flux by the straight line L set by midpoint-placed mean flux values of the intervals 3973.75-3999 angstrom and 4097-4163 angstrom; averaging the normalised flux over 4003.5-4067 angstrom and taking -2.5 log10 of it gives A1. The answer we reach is -0.04 mag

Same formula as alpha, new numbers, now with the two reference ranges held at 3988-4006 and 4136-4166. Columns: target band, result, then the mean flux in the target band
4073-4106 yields 2.4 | 192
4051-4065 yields 0.5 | 197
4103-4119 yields 0.4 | 203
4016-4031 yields -0.5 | 208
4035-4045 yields -0.2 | 207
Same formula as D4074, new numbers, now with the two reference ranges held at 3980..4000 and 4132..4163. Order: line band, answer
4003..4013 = 0.0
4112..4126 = -0.5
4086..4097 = -0.2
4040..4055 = 0.1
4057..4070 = 0.5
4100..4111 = 1.5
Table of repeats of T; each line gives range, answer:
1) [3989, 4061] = 202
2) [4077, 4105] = 192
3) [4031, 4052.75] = 201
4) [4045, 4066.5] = 196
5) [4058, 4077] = 193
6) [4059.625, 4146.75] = 200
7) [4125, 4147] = 206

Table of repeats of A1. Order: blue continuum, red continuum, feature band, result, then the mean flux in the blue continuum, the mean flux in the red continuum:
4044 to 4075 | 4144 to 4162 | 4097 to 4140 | 0.03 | 196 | 212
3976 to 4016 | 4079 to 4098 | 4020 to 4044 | -0.03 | 196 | 206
